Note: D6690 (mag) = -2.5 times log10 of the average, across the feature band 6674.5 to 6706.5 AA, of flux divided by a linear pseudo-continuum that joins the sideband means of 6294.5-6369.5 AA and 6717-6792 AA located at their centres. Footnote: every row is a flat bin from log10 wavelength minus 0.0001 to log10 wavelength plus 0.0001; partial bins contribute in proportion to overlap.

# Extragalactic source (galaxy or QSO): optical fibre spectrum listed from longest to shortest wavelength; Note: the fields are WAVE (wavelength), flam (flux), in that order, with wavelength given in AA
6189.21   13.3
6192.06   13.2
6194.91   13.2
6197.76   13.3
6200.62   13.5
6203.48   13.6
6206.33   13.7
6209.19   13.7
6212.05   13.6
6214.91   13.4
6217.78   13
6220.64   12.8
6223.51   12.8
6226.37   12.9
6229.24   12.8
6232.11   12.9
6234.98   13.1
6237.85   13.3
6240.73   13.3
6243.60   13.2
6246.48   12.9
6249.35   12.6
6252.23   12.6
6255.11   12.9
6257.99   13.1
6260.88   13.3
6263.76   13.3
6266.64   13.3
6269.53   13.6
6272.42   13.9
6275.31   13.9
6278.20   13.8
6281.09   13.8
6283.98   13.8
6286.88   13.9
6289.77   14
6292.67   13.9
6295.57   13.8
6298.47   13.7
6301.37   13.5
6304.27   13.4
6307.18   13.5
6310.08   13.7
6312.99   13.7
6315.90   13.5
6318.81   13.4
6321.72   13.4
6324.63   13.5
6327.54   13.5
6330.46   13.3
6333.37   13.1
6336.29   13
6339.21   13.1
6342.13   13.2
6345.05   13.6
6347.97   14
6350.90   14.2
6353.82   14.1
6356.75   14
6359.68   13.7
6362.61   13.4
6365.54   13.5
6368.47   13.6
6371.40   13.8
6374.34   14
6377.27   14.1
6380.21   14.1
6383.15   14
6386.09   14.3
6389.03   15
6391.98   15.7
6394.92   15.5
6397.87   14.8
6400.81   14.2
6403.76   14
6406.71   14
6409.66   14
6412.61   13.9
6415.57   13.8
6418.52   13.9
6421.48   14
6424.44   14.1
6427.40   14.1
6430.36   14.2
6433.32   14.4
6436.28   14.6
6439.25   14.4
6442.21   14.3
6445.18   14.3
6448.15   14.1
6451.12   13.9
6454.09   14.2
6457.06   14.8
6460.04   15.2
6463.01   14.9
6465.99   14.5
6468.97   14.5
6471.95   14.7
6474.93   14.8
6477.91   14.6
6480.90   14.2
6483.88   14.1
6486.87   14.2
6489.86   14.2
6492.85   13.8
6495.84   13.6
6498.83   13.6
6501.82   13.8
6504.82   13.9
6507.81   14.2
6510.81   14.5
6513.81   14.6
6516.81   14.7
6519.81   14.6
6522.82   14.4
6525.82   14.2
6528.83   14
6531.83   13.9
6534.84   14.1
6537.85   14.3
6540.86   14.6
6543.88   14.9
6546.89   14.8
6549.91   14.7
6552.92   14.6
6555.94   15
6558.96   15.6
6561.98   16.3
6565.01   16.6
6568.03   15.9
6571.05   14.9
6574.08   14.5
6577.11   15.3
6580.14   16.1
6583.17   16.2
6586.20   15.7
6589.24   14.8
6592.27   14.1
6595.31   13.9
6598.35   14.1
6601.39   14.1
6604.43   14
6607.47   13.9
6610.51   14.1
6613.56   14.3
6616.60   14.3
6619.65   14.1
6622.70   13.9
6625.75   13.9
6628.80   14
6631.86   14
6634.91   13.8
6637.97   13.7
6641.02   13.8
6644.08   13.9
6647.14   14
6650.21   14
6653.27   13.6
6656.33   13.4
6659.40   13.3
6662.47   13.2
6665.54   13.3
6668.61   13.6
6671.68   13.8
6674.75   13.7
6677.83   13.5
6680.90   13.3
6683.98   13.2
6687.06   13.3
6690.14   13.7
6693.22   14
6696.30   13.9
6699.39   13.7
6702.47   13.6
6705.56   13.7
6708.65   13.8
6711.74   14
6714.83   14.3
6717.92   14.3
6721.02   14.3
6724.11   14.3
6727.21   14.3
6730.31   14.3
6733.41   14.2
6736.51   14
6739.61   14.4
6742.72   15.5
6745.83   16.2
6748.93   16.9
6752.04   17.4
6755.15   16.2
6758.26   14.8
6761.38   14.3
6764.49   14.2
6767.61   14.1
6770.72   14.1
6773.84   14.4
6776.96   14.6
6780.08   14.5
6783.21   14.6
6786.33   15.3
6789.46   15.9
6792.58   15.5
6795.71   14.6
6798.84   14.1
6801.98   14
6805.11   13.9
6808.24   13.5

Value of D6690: 0.08 mag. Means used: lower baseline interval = 13.6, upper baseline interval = 14.9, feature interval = 13.6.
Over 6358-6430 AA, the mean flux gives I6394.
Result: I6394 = 14.1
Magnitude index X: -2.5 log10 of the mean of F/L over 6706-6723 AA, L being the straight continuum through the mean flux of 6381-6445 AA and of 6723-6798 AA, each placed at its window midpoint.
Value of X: 0.06 mag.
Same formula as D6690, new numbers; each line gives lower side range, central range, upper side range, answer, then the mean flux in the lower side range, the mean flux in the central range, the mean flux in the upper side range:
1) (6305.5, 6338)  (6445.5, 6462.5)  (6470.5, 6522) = -0.03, 13.4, 14.5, 14.2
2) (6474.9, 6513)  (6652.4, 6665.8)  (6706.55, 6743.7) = 0.07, 14.1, 13.4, 14.3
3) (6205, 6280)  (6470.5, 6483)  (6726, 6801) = -0.04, 13.2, 14.6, 14.9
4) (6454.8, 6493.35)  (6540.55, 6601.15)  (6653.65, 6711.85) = -0.08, 14.5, 15.1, 13.6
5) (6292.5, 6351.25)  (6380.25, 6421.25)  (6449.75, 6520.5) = -0.04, 13.5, 14.4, 14.3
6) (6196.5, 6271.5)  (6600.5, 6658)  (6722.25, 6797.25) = 0.04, 13.2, 13.9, 14.9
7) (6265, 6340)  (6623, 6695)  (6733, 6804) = 0.07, 13.6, 13.7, 15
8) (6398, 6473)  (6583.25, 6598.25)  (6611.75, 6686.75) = -0.06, 14.3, 14.7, 13.7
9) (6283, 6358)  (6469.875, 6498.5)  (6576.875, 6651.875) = -0.02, 13.6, 14.2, 14.3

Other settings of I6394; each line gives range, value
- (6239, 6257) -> 12.9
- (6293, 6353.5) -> 13.5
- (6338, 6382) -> 13.8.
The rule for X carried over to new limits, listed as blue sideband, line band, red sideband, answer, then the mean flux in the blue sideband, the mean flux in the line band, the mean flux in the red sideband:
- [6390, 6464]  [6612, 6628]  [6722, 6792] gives 0.05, 14.4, 14.1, 14.9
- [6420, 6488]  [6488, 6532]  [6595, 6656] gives 0.01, 14.4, 14.1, 14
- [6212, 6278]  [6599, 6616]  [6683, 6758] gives 0.01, 13.2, 14.1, 14.5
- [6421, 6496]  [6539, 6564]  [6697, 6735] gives -0.06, 14.4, 15.1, 14.1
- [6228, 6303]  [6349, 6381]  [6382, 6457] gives 0.01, 13.4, 13.9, 14.3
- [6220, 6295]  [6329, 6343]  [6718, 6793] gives 0.03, 13.3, 13.1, 14.9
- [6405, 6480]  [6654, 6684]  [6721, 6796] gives 0.10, 14.3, 13.4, 14.9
